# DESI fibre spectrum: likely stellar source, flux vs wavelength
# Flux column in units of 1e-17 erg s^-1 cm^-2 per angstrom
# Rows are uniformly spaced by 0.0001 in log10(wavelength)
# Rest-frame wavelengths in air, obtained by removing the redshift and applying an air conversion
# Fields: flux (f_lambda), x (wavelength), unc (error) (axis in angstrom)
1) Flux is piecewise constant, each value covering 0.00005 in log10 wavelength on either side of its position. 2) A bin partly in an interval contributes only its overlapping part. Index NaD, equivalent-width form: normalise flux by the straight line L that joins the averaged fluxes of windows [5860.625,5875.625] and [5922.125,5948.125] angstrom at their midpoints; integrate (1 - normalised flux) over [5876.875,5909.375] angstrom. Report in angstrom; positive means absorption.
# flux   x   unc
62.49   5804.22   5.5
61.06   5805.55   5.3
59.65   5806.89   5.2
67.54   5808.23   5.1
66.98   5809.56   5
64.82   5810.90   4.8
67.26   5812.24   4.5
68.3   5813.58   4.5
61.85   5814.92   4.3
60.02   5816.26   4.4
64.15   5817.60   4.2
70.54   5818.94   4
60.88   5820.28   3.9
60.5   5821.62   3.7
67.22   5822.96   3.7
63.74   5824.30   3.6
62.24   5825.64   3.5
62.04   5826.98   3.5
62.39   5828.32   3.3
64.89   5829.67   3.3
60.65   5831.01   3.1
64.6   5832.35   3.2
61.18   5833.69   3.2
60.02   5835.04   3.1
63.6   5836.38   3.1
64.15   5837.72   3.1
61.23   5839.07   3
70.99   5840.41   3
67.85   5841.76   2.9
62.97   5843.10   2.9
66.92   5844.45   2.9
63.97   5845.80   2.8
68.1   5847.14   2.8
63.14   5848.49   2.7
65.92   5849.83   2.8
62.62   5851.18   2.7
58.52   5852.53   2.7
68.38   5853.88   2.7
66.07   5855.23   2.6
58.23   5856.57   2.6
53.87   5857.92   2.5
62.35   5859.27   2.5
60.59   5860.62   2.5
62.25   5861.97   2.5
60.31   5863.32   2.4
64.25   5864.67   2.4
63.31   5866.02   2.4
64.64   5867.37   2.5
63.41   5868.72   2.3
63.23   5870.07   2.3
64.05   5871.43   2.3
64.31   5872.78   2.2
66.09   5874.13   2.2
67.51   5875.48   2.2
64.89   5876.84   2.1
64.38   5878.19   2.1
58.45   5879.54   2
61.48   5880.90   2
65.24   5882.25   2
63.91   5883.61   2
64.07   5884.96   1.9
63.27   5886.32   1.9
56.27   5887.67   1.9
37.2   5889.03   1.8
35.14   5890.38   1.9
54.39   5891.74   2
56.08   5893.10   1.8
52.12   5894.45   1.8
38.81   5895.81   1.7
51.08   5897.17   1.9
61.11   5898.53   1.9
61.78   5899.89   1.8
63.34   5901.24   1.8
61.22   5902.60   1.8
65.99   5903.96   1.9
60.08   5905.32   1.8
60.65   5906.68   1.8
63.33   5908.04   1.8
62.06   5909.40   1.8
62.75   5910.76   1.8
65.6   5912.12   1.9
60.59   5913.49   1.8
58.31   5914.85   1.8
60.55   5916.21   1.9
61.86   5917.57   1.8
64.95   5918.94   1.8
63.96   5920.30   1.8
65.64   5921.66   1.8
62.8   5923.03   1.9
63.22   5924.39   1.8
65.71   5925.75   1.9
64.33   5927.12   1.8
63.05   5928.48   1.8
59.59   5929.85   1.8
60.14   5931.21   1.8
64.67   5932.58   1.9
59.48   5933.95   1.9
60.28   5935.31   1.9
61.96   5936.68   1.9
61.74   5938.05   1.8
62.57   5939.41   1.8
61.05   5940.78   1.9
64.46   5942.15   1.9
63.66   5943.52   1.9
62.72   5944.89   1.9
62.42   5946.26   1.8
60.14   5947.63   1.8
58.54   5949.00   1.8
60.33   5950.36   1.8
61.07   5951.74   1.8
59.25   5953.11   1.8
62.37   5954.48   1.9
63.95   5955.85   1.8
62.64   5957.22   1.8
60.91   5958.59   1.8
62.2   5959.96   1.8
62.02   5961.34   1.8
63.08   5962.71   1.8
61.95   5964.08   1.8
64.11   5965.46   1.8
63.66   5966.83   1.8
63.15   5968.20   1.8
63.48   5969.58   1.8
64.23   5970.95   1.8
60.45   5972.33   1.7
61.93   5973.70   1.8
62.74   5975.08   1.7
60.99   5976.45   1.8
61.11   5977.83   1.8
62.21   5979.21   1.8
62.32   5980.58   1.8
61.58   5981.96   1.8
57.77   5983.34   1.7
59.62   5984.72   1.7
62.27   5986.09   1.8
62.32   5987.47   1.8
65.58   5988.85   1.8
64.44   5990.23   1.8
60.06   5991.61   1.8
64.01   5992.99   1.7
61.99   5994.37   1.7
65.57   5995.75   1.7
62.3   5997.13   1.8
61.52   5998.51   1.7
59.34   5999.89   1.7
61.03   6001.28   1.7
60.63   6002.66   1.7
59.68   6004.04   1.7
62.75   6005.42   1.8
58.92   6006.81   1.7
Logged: 2.87 angstrom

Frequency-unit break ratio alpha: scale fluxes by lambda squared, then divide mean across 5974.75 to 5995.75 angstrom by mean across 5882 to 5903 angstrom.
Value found 1.2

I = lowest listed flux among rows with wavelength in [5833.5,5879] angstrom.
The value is 53.87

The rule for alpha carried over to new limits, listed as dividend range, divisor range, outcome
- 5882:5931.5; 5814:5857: 0.95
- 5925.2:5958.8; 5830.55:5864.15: 1.01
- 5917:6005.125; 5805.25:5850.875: 1.01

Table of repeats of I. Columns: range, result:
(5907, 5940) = 58.31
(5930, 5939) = 59.48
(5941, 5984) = 57.77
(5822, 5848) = 60.02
